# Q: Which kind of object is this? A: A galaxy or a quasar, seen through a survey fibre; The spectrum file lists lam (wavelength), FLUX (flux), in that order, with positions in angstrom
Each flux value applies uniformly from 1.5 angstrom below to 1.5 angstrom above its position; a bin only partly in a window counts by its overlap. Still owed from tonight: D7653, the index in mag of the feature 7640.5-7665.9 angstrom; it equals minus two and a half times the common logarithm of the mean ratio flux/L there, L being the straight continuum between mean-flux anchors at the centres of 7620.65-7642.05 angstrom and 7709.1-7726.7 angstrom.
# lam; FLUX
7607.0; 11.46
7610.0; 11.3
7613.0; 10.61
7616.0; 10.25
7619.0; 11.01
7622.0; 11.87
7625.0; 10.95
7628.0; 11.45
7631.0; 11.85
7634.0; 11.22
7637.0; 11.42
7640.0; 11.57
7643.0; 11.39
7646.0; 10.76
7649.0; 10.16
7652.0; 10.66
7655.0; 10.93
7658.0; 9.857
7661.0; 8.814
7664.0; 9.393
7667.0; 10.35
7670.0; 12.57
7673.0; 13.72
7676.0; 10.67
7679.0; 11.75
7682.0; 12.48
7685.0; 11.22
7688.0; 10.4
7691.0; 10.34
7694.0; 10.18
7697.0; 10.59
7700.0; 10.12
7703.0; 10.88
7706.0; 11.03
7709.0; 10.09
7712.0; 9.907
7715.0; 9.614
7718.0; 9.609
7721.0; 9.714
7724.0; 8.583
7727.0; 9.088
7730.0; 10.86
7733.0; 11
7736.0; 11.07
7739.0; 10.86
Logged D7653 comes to 0.07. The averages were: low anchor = 11.5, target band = 10.3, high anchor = 9.51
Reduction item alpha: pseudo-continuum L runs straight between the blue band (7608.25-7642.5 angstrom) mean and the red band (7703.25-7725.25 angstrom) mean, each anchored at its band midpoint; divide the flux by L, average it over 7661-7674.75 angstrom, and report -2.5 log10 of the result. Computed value -0.063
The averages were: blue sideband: 11.2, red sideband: 9.87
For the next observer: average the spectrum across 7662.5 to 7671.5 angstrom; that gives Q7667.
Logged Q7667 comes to 10.8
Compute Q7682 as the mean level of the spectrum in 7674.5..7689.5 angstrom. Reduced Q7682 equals 11.3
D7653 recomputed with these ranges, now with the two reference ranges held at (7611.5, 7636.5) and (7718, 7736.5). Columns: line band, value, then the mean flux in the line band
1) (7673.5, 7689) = -0.098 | 11.5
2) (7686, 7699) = -0.004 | 10.4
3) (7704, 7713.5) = -0.020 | 10.4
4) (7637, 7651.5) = -0.007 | 11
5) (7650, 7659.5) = 0.035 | 10.5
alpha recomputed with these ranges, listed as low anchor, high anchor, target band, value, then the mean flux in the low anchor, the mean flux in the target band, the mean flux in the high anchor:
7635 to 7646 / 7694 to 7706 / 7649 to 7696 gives 0.005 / 11.4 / 10.9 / 10.5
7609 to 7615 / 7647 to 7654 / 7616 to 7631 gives -0.051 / 10.9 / 11.3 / 10.5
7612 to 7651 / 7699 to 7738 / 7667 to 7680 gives -0.129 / 11.1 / 12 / 10.1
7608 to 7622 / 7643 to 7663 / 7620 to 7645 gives -0.081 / 10.9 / 11.4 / 10.3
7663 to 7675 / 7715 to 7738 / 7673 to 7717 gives 0.010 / 11.6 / 10.8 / 9.98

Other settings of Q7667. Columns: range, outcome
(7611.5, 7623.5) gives 10.9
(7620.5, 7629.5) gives 11.4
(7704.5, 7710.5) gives 10.6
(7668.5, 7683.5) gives 12.2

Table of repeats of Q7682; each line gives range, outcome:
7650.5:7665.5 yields 9.93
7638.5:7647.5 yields 11.2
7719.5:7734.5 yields 9.85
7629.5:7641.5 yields 11.5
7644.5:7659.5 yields 10.5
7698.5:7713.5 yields 10.4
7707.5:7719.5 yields 9.8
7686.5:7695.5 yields 10.3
